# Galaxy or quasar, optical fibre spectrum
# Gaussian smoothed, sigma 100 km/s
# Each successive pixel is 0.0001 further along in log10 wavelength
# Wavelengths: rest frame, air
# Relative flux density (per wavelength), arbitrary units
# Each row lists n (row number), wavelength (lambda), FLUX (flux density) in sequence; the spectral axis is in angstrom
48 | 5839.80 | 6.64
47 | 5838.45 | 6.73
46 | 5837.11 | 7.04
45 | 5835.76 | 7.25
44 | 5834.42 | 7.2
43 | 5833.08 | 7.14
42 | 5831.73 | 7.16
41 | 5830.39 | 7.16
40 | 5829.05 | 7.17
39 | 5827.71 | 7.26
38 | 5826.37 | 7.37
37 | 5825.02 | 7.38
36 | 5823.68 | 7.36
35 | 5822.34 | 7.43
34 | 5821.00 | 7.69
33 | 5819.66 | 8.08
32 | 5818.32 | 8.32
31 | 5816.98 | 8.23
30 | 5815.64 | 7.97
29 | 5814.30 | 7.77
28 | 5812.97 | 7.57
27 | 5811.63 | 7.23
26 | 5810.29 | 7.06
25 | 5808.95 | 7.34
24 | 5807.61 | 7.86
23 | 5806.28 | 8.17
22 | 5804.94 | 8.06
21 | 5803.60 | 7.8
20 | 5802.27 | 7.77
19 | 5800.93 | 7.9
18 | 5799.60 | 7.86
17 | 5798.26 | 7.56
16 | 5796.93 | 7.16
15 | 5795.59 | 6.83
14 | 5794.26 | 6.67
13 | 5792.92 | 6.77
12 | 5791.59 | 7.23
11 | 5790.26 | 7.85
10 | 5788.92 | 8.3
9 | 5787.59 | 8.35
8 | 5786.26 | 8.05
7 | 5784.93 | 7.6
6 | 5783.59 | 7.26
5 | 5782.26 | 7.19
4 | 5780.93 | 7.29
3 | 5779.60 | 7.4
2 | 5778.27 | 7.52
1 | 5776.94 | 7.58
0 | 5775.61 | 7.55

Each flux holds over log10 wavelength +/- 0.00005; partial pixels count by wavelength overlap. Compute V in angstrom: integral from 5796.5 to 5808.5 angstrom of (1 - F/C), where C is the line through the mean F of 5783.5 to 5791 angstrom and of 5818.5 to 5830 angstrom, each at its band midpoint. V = -0.1 angstrom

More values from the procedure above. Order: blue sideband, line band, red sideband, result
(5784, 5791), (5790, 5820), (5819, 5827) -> 0.6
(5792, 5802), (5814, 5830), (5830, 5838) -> -1.0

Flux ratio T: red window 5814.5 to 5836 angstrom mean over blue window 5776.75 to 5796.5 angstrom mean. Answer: 1.01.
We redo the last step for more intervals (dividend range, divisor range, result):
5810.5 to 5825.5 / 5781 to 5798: 1.04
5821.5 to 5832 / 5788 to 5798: 1.00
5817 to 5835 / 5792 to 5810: 1.00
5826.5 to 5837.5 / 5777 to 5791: 0.94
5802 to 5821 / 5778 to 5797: 1.05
